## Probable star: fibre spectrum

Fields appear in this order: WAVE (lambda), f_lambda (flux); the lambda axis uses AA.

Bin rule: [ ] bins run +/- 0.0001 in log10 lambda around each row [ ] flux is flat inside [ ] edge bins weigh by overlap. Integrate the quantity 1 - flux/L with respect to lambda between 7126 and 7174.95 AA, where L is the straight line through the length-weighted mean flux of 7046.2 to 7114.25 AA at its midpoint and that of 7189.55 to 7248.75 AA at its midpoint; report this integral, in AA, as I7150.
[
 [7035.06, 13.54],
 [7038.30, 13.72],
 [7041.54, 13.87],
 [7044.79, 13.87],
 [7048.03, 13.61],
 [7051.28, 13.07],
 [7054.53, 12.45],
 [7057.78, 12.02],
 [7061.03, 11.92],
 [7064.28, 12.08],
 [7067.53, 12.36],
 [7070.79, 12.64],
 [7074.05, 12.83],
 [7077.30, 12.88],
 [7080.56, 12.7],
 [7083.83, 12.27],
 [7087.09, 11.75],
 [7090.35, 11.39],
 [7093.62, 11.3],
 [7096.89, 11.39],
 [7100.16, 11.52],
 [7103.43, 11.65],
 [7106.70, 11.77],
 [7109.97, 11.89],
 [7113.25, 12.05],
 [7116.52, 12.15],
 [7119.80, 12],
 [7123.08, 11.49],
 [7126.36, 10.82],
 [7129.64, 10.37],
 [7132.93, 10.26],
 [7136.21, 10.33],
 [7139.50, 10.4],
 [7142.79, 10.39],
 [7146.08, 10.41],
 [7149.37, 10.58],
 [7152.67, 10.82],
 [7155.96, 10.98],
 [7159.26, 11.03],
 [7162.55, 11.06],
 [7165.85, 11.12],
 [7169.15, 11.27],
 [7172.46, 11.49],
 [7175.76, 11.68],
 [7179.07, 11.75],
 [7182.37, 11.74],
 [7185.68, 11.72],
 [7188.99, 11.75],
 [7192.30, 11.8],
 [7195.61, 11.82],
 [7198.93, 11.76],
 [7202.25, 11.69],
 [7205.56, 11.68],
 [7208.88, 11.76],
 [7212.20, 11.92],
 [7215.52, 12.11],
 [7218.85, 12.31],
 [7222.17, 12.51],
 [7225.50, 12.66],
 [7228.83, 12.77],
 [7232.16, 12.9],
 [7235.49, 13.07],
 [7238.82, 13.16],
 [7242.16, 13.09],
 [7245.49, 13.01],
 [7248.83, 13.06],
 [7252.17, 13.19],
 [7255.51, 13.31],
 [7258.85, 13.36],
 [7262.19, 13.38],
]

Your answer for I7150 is 6.0 AA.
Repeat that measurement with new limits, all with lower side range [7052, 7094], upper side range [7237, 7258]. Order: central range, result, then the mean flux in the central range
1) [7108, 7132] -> 1.89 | 11.5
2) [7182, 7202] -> 1.71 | 11.8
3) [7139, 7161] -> 3.43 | 10.7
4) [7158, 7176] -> 2.10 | 11.3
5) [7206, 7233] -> 1.42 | 12.3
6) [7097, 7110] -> 0.79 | 11.7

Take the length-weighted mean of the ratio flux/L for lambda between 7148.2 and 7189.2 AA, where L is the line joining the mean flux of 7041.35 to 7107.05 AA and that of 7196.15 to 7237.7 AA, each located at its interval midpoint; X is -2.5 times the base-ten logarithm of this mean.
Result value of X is 0.09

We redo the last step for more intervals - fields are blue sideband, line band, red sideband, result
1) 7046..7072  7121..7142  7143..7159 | 0.05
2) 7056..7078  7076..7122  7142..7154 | -0.02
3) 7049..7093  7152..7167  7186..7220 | 0.09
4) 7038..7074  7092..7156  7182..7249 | 0.14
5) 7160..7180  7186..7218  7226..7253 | 0.03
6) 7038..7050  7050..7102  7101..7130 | 0.06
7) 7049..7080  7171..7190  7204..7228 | 0.05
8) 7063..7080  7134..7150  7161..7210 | 0.15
